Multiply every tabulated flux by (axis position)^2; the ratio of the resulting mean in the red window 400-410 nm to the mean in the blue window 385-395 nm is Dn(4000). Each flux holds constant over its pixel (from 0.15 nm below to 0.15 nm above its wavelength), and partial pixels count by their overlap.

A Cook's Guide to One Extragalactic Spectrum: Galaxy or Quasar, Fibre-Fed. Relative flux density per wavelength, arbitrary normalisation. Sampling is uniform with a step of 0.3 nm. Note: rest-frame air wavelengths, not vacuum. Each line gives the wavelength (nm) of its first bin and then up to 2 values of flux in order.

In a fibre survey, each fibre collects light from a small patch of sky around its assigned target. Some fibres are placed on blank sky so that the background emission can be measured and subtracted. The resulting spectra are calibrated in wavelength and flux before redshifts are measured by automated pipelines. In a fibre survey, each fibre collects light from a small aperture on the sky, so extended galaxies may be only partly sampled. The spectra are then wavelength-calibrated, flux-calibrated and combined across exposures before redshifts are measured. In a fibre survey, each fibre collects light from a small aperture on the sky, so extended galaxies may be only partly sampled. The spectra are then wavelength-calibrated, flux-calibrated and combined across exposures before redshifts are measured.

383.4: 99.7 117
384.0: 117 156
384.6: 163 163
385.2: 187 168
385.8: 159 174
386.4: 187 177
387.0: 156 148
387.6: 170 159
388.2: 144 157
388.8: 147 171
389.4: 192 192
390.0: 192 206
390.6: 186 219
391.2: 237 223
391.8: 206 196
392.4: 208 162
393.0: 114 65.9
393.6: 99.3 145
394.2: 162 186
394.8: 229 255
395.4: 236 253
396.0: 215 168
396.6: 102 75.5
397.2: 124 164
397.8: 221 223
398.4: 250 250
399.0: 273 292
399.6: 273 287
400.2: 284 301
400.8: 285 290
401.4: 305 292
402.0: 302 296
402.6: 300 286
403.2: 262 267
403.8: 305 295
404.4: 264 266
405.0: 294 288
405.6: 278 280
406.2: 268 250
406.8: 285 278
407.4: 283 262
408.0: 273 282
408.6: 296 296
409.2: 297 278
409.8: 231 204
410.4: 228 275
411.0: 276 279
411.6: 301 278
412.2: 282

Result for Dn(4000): 1.7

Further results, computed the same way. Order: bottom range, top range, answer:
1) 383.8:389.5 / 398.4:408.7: 1.89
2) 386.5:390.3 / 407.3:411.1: 1.76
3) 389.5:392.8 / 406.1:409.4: 1.50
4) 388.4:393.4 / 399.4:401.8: 1.67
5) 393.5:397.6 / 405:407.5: 1.69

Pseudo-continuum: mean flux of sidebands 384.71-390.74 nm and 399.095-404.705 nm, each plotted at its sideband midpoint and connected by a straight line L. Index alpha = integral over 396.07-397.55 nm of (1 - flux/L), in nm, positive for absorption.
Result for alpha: 0.70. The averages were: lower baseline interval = 172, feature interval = 129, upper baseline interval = 287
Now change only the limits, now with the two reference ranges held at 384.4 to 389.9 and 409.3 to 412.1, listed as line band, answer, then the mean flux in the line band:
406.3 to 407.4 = -0.115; 272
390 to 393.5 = 0.041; 183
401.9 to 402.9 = -0.299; 297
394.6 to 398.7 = 0.198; 195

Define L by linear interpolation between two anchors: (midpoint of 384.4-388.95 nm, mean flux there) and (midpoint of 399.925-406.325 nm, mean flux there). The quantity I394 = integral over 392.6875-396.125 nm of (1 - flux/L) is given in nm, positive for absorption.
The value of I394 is 0.71 nm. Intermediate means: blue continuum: 164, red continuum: 286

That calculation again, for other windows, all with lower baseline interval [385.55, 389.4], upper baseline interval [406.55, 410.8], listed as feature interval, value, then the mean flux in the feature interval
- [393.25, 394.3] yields 0.40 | 121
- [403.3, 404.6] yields -0.19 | 281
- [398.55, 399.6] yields -0.24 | 272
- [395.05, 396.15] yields -0.19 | 238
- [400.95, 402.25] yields -0.35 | 297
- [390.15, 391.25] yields -0.18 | 210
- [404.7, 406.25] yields -0.17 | 281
